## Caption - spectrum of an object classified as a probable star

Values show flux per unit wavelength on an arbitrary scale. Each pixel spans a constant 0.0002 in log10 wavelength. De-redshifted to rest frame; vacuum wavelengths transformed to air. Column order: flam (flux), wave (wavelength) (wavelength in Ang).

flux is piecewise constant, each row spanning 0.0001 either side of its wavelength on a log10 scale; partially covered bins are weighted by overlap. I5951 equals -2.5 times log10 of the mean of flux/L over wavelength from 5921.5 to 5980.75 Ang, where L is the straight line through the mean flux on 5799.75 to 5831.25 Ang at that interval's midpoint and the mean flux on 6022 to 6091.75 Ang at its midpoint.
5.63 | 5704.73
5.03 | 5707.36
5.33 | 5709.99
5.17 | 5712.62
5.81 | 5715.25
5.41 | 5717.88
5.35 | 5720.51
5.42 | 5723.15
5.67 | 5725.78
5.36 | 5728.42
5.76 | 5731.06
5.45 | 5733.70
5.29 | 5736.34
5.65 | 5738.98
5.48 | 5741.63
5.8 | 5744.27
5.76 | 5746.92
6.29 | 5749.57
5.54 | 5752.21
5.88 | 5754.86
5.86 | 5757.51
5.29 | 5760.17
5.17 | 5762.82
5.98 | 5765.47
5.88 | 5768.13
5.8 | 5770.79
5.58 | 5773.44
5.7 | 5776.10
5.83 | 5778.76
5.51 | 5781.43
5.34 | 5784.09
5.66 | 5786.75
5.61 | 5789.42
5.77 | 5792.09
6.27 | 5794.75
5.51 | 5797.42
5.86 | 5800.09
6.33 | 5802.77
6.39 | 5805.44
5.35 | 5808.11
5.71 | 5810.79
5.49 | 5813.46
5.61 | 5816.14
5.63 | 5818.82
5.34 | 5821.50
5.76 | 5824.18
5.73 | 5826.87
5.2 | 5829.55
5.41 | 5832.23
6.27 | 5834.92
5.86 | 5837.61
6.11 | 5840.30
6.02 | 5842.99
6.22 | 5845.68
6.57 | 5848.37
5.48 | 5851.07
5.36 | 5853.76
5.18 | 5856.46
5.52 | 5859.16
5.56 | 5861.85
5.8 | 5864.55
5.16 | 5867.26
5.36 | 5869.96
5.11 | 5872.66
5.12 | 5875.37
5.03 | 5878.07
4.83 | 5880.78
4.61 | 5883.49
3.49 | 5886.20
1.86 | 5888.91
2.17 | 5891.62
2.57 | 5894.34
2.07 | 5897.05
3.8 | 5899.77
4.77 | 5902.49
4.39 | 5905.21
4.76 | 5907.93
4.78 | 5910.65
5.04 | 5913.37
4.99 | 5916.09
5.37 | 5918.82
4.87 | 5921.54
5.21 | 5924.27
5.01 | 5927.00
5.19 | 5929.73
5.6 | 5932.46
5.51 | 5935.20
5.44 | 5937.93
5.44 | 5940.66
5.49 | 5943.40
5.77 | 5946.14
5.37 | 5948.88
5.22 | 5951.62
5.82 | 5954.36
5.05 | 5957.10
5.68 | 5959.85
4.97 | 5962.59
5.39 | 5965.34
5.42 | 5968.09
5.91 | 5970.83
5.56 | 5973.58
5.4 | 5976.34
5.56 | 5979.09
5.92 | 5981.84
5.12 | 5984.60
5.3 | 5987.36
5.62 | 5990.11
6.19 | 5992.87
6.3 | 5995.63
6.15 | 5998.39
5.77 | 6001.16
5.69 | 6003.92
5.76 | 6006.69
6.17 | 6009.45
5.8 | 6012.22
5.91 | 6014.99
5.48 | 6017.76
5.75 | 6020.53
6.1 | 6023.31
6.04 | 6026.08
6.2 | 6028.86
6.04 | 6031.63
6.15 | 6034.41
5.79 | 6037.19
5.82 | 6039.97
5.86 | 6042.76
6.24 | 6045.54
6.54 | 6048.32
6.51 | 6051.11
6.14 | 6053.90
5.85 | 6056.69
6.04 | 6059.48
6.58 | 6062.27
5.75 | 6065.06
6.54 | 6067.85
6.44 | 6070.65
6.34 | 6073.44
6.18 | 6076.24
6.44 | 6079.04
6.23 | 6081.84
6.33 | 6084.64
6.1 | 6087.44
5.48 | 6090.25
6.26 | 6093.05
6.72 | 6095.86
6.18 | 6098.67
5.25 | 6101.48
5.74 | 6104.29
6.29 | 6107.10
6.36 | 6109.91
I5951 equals 0.10 mag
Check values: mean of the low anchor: 5.69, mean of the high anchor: 6.15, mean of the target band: 5.42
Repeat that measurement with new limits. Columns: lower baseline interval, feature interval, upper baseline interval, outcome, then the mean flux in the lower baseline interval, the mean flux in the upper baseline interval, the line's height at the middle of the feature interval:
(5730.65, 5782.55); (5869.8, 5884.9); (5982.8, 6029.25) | 0.157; 5.67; 5.84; 5.75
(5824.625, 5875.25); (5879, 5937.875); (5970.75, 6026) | 0.291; 5.65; 5.78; 5.7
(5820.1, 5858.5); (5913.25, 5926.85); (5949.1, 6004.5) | 0.114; 5.75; 5.6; 5.66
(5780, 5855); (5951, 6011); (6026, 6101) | 0.073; 5.76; 6.17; 6.03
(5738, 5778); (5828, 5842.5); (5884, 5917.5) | -0.238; 5.71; 3.75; 4.65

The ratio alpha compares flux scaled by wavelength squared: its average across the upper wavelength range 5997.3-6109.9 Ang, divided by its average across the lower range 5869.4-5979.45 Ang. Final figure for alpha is 1.3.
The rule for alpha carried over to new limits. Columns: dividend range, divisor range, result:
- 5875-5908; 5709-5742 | 0.72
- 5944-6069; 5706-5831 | 1.12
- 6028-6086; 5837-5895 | 1.33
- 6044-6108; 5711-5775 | 1.23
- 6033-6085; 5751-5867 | 1.18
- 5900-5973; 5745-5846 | 0.96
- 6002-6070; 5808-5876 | 1.15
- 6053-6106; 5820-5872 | 1.17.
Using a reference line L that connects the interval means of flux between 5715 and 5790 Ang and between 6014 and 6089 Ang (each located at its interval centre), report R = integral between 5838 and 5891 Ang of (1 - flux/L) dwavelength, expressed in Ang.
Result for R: 6.0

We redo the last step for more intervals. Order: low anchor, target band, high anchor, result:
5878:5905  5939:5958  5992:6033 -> -3.35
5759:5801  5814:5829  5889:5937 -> -0.86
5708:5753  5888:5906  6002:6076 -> 8.49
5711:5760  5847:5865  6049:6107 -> 0.52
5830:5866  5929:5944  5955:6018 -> 0.66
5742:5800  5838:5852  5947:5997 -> -1.06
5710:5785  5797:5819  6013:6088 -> -0.28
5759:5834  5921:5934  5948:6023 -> 1.05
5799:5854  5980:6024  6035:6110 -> 1.74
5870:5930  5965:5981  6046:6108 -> -1.48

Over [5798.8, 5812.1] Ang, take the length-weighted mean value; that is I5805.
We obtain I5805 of 5.93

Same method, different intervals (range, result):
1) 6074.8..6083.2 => 6.28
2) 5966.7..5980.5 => 5.57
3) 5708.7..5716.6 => 5.44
